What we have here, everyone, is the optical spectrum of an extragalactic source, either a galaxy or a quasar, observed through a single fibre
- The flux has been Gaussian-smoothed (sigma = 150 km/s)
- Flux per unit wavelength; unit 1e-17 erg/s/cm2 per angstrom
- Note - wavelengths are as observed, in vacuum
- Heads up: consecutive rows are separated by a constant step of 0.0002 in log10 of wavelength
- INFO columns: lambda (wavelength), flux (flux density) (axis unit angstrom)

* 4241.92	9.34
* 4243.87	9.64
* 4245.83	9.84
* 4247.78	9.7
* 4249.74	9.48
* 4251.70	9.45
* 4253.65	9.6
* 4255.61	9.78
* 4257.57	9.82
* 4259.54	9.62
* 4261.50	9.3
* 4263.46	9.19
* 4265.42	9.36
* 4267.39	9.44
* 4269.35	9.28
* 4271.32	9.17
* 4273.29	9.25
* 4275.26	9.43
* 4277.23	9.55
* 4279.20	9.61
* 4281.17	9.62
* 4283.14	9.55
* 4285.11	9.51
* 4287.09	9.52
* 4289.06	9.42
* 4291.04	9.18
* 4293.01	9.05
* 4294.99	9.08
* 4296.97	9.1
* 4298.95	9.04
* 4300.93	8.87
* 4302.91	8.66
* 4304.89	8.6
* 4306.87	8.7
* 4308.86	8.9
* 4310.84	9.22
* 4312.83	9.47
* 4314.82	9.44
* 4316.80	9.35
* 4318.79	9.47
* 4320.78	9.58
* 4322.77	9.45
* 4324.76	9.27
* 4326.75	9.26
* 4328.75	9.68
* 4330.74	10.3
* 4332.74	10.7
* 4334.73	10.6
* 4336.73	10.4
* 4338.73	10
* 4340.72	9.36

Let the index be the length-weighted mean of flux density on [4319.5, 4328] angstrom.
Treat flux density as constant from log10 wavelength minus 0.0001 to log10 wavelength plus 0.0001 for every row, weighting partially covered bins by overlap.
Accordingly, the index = 9.4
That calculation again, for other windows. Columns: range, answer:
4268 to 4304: 9.27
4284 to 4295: 9.32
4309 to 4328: 9.37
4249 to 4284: 9.47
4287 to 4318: 9.09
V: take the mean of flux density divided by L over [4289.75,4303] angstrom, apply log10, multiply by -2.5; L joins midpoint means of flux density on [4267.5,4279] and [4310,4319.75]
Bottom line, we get 0.04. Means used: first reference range 9.36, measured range 9.03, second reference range 9.39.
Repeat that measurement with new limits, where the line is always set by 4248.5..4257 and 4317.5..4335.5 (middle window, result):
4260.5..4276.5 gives 0.038 mag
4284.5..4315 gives 0.073 mag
